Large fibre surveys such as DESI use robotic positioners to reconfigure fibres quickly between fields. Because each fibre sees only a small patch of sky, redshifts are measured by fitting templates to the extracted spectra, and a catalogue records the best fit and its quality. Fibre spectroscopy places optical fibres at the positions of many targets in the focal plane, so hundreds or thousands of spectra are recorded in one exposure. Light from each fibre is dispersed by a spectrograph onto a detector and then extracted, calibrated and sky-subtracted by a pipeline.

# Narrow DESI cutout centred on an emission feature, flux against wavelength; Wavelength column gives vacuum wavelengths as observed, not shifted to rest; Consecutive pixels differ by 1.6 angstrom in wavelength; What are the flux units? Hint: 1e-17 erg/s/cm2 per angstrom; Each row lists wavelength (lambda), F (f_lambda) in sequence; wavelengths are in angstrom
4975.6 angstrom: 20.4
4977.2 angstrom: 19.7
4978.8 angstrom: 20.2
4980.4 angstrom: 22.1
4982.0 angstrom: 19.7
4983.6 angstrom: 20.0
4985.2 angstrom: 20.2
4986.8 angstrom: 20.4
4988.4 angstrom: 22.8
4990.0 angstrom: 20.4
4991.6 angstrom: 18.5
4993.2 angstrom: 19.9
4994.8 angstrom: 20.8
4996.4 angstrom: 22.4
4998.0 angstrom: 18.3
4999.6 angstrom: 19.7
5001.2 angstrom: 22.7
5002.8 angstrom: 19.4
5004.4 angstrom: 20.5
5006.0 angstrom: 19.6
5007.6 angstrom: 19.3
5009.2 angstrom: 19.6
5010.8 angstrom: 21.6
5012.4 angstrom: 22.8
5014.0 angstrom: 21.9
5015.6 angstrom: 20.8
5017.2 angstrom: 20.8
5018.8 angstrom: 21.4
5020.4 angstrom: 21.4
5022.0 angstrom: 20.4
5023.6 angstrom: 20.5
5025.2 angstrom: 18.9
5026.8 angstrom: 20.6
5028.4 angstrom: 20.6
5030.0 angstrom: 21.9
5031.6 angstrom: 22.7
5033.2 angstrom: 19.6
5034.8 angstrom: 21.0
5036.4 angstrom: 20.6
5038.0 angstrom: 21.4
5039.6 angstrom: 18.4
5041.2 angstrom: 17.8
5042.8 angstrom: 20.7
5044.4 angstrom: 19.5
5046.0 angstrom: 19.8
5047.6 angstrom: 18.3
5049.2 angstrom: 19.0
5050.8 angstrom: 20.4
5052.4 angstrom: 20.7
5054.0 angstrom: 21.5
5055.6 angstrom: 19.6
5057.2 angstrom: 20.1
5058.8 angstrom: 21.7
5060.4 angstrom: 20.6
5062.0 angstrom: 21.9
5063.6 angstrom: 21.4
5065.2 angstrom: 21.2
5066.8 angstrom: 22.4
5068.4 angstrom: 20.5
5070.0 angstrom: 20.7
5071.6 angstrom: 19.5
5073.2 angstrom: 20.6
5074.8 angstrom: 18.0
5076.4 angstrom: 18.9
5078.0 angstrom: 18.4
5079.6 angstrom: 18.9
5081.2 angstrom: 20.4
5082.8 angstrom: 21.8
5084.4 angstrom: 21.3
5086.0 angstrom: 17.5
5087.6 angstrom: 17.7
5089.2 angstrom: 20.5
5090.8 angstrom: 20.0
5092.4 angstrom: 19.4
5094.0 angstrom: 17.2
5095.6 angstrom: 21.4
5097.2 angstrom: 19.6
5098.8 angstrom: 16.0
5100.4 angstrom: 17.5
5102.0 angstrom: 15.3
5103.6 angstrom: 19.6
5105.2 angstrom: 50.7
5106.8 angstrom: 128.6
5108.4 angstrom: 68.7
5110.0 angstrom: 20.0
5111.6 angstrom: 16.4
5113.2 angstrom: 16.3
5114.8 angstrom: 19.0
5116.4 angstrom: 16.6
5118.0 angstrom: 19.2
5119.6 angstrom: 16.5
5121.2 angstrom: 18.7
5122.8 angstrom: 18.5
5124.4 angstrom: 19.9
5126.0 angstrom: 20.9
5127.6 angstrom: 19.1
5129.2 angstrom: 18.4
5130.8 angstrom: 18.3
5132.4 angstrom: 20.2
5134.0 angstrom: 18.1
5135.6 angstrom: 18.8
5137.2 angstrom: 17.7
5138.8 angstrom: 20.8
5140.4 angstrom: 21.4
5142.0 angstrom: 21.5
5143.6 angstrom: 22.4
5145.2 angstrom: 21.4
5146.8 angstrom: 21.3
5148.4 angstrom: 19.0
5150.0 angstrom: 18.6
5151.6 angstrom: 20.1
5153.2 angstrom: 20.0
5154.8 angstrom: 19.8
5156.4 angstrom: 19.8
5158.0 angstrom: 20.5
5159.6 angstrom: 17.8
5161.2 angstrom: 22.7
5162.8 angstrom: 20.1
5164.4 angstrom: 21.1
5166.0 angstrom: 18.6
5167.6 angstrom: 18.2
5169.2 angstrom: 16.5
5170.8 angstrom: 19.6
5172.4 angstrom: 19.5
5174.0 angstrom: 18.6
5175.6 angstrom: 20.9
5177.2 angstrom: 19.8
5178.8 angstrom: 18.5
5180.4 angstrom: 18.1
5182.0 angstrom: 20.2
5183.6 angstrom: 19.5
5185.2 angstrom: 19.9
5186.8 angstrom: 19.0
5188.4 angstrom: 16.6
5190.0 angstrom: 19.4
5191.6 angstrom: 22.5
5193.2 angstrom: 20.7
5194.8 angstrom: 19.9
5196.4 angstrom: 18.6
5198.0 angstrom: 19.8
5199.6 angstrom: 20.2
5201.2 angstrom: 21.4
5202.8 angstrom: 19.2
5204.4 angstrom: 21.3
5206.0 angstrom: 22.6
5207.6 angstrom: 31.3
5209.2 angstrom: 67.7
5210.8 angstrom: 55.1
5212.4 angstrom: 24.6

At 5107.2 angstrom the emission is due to Hbeta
